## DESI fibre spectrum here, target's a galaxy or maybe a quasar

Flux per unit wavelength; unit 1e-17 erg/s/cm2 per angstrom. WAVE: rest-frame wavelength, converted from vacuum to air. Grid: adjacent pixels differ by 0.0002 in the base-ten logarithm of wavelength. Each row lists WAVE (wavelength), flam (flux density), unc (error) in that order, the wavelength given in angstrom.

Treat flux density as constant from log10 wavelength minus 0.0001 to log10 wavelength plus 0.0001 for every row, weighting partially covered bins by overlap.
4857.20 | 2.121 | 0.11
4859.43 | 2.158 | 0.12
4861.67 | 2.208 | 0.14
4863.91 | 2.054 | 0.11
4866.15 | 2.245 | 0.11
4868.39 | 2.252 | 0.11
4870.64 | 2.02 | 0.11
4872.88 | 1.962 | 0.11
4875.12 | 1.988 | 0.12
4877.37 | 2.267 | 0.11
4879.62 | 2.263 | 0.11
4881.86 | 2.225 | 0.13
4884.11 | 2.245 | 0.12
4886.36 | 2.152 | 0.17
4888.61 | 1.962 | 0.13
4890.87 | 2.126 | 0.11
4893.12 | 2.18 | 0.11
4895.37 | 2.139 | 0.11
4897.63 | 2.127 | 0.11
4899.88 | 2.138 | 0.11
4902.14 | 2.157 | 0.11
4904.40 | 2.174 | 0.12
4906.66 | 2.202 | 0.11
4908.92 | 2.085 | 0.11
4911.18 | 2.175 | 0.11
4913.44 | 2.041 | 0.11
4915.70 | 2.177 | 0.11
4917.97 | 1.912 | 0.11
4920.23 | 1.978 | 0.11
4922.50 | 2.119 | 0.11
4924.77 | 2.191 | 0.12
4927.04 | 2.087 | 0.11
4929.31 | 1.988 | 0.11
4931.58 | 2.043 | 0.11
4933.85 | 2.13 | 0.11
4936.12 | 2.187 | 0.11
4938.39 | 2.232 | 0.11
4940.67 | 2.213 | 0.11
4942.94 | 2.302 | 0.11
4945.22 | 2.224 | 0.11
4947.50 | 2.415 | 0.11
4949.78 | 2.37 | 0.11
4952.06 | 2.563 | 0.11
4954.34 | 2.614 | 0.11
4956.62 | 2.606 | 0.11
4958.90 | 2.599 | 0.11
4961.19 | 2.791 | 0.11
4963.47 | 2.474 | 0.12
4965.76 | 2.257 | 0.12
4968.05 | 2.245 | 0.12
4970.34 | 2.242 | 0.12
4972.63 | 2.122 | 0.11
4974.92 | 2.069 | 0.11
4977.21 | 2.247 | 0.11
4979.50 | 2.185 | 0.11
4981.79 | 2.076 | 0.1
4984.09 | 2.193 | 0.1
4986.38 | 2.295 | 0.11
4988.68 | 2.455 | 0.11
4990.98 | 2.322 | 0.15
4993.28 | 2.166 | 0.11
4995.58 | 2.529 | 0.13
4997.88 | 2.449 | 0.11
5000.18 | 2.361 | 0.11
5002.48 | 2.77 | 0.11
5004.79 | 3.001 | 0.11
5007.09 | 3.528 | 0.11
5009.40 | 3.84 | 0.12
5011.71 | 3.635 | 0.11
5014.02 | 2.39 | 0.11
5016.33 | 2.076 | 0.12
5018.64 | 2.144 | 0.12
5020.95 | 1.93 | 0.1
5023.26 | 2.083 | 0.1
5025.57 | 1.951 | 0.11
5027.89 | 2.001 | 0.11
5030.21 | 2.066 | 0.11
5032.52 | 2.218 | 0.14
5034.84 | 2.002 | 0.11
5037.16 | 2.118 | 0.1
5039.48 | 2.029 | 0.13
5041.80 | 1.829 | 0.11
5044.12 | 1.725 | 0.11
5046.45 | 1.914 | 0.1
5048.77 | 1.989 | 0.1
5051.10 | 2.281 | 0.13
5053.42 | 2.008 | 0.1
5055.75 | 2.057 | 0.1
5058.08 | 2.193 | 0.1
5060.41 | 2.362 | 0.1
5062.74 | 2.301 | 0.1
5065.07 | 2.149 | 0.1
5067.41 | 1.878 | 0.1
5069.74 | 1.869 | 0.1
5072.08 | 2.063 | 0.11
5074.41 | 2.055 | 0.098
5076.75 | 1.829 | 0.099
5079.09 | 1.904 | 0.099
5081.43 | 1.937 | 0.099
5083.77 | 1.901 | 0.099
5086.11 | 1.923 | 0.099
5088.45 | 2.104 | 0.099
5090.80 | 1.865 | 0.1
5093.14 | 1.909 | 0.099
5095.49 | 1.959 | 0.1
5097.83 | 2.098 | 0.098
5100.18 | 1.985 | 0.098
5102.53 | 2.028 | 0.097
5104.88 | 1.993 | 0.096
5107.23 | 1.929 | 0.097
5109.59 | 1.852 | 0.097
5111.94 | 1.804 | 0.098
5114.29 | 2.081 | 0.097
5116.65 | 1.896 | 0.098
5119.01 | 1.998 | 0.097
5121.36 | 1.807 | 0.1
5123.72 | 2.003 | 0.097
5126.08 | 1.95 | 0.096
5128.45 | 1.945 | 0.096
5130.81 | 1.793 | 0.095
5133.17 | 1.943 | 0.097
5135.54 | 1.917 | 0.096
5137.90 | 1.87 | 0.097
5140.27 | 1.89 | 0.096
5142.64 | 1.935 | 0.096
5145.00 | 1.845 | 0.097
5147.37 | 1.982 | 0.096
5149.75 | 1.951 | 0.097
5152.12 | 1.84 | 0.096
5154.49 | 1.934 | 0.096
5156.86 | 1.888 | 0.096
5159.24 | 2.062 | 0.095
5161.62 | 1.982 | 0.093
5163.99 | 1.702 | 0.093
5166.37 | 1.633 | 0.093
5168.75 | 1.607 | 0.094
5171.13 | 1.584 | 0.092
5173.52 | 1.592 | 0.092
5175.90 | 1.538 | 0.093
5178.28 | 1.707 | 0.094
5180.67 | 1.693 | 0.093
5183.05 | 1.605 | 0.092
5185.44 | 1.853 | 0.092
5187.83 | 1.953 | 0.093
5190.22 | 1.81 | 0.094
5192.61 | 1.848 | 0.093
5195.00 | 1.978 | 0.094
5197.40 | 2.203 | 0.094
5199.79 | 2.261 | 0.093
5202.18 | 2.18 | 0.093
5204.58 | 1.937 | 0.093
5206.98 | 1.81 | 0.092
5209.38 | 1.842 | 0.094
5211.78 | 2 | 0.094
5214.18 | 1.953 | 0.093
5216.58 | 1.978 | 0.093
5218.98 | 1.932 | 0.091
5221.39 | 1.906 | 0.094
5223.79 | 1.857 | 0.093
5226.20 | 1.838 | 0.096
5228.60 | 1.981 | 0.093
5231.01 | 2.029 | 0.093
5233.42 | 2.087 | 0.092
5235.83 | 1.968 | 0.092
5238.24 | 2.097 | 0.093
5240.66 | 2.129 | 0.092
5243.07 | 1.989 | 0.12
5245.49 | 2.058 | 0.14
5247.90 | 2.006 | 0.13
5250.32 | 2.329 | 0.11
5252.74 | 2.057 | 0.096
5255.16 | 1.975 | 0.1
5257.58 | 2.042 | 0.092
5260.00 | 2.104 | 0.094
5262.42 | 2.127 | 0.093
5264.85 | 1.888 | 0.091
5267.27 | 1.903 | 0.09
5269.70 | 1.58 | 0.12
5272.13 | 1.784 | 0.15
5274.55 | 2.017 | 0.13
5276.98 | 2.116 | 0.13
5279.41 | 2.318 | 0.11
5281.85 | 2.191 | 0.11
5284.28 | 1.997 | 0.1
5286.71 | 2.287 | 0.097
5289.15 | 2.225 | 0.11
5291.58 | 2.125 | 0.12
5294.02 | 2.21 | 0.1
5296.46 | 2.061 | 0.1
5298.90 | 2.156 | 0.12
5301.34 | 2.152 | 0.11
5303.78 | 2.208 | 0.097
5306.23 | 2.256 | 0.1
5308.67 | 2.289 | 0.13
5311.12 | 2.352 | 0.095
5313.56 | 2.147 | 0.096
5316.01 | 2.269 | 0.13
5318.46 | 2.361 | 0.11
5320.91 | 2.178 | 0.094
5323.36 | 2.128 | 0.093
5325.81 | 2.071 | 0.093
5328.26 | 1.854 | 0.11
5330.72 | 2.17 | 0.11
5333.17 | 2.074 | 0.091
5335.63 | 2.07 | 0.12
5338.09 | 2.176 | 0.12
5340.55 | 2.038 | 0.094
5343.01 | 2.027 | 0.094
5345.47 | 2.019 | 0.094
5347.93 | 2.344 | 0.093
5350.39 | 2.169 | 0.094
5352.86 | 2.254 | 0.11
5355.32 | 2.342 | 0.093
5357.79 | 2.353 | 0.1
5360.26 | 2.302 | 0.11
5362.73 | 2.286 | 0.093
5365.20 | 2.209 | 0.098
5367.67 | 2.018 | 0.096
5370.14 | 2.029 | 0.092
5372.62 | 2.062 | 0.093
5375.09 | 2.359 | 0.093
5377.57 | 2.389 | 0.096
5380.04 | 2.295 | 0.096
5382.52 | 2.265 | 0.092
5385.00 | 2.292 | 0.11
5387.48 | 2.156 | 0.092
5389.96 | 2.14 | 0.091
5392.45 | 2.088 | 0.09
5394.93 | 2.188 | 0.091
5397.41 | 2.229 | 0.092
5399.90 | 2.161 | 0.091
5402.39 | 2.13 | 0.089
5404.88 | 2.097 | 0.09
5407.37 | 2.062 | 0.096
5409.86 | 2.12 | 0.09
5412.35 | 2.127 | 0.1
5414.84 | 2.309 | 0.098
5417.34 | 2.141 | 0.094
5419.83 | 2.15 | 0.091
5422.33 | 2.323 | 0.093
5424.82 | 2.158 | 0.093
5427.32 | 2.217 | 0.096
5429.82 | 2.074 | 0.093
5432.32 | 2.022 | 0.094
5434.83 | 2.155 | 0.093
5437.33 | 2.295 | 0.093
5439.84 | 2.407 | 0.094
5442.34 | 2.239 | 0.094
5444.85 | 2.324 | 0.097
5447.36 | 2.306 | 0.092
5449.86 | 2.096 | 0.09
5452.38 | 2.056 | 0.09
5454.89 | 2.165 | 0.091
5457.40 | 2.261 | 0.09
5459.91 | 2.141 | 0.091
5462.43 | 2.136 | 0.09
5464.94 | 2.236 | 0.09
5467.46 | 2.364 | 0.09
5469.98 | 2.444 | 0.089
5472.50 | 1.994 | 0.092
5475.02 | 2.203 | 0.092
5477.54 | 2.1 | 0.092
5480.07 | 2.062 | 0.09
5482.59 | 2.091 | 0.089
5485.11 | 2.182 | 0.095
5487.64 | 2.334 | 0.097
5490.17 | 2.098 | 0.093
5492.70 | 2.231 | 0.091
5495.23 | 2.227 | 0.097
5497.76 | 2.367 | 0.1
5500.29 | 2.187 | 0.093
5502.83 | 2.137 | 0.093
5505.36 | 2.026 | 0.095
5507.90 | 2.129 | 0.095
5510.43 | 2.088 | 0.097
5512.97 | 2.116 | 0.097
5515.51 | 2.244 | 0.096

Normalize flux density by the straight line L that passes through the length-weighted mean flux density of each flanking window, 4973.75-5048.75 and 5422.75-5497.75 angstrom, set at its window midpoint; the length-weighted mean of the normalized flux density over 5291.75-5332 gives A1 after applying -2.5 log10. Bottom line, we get 0.03 mag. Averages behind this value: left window 2.33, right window 2.2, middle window 2.18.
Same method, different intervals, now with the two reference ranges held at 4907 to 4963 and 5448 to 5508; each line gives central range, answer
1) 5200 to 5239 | 0.128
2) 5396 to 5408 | 0.025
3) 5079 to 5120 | 0.144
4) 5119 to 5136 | 0.165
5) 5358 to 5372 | 0.009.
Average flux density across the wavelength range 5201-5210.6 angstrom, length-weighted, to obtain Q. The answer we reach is 1.94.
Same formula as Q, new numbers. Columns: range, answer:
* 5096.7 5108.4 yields 2.01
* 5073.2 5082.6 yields 1.93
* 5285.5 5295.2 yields 2.21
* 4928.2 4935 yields 2.06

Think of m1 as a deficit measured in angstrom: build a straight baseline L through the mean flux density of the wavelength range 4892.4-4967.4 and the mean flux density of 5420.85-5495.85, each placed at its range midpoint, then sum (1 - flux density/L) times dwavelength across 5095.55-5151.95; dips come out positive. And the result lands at 7.38 angstrom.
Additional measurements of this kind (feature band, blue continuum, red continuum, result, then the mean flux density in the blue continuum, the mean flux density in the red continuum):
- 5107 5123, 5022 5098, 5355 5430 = 1.1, 2.02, 2.2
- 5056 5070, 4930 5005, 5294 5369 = 1.0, 2.35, 2.18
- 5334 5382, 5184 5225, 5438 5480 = -1.9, 1.96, 2.21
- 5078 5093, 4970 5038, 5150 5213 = 1.4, 2.39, 1.85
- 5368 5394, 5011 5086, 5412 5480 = -0.2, 2.08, 2.2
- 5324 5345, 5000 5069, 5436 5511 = 1.6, 2.29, 2.2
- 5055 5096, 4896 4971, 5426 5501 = 4.0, 2.24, 2.2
